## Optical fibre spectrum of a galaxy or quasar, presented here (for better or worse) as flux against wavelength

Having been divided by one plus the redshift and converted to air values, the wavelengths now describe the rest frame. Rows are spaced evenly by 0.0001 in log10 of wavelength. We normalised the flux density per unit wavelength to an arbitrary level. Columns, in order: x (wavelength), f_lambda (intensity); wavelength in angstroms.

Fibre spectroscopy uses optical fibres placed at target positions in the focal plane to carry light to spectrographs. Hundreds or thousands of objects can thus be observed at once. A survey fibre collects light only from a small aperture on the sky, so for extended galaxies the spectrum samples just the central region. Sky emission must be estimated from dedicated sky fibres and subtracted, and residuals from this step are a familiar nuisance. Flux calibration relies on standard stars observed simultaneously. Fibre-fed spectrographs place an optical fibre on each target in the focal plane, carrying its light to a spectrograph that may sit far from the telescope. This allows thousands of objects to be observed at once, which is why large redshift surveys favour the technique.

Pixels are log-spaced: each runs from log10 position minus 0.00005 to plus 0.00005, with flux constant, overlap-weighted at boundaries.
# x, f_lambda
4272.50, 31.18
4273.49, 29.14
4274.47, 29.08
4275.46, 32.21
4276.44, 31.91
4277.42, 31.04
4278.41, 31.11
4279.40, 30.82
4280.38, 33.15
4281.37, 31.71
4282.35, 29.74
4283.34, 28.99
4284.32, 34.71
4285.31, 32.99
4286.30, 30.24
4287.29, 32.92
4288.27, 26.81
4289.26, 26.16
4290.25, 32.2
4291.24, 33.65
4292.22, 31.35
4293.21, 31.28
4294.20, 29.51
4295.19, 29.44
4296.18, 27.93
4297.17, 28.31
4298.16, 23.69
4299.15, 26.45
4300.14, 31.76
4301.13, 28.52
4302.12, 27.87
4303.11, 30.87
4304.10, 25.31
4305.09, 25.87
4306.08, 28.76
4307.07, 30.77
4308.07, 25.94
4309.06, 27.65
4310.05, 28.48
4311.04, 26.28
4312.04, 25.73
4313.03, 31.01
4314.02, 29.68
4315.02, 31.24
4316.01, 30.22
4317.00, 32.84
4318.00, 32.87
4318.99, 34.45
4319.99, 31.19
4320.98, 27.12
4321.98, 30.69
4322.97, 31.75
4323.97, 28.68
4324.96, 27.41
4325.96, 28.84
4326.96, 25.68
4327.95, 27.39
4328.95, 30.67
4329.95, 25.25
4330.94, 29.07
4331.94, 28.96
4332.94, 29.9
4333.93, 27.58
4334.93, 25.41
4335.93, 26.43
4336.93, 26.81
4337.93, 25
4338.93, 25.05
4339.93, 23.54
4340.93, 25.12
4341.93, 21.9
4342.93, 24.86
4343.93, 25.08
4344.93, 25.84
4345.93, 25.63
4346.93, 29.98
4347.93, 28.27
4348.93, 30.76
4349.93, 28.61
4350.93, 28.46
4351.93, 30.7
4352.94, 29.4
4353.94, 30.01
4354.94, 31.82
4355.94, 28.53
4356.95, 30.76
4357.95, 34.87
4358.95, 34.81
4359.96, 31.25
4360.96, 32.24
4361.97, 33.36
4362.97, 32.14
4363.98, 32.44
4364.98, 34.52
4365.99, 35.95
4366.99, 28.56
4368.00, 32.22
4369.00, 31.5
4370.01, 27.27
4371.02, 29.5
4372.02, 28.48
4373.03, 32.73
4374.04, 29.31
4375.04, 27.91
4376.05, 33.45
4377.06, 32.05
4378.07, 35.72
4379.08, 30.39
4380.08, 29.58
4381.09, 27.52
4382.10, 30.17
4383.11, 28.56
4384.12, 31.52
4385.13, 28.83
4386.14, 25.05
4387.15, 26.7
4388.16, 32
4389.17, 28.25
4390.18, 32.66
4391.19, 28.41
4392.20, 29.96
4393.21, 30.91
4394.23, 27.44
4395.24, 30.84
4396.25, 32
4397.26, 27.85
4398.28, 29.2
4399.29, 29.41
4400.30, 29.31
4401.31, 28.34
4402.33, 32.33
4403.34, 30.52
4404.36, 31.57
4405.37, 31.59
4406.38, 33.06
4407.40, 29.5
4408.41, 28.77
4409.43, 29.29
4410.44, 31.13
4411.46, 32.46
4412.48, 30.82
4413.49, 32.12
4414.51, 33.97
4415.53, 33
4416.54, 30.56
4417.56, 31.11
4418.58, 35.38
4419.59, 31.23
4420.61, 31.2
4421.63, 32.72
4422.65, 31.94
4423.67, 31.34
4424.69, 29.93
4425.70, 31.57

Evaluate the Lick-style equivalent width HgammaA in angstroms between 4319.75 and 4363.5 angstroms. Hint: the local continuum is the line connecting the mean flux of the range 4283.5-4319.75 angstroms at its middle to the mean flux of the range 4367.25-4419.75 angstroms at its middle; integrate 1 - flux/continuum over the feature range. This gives 2.0 angstroms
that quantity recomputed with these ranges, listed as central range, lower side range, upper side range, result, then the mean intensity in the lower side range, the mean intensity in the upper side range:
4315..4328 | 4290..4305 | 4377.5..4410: -0.35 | 29.1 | 29.9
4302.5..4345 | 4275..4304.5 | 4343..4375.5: 3.12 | 30.1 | 30.3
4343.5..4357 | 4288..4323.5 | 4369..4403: 0.36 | 29.3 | 29.8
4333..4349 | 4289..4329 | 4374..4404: 1.84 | 29.2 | 29.9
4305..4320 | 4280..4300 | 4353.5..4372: 0.47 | 30.1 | 31.7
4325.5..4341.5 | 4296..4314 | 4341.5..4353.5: 0.43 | 27.9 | 27.5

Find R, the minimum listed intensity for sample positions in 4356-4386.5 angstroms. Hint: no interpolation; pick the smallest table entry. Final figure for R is 25.05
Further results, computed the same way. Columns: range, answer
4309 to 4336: 25.25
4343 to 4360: 25.08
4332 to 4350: 21.9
